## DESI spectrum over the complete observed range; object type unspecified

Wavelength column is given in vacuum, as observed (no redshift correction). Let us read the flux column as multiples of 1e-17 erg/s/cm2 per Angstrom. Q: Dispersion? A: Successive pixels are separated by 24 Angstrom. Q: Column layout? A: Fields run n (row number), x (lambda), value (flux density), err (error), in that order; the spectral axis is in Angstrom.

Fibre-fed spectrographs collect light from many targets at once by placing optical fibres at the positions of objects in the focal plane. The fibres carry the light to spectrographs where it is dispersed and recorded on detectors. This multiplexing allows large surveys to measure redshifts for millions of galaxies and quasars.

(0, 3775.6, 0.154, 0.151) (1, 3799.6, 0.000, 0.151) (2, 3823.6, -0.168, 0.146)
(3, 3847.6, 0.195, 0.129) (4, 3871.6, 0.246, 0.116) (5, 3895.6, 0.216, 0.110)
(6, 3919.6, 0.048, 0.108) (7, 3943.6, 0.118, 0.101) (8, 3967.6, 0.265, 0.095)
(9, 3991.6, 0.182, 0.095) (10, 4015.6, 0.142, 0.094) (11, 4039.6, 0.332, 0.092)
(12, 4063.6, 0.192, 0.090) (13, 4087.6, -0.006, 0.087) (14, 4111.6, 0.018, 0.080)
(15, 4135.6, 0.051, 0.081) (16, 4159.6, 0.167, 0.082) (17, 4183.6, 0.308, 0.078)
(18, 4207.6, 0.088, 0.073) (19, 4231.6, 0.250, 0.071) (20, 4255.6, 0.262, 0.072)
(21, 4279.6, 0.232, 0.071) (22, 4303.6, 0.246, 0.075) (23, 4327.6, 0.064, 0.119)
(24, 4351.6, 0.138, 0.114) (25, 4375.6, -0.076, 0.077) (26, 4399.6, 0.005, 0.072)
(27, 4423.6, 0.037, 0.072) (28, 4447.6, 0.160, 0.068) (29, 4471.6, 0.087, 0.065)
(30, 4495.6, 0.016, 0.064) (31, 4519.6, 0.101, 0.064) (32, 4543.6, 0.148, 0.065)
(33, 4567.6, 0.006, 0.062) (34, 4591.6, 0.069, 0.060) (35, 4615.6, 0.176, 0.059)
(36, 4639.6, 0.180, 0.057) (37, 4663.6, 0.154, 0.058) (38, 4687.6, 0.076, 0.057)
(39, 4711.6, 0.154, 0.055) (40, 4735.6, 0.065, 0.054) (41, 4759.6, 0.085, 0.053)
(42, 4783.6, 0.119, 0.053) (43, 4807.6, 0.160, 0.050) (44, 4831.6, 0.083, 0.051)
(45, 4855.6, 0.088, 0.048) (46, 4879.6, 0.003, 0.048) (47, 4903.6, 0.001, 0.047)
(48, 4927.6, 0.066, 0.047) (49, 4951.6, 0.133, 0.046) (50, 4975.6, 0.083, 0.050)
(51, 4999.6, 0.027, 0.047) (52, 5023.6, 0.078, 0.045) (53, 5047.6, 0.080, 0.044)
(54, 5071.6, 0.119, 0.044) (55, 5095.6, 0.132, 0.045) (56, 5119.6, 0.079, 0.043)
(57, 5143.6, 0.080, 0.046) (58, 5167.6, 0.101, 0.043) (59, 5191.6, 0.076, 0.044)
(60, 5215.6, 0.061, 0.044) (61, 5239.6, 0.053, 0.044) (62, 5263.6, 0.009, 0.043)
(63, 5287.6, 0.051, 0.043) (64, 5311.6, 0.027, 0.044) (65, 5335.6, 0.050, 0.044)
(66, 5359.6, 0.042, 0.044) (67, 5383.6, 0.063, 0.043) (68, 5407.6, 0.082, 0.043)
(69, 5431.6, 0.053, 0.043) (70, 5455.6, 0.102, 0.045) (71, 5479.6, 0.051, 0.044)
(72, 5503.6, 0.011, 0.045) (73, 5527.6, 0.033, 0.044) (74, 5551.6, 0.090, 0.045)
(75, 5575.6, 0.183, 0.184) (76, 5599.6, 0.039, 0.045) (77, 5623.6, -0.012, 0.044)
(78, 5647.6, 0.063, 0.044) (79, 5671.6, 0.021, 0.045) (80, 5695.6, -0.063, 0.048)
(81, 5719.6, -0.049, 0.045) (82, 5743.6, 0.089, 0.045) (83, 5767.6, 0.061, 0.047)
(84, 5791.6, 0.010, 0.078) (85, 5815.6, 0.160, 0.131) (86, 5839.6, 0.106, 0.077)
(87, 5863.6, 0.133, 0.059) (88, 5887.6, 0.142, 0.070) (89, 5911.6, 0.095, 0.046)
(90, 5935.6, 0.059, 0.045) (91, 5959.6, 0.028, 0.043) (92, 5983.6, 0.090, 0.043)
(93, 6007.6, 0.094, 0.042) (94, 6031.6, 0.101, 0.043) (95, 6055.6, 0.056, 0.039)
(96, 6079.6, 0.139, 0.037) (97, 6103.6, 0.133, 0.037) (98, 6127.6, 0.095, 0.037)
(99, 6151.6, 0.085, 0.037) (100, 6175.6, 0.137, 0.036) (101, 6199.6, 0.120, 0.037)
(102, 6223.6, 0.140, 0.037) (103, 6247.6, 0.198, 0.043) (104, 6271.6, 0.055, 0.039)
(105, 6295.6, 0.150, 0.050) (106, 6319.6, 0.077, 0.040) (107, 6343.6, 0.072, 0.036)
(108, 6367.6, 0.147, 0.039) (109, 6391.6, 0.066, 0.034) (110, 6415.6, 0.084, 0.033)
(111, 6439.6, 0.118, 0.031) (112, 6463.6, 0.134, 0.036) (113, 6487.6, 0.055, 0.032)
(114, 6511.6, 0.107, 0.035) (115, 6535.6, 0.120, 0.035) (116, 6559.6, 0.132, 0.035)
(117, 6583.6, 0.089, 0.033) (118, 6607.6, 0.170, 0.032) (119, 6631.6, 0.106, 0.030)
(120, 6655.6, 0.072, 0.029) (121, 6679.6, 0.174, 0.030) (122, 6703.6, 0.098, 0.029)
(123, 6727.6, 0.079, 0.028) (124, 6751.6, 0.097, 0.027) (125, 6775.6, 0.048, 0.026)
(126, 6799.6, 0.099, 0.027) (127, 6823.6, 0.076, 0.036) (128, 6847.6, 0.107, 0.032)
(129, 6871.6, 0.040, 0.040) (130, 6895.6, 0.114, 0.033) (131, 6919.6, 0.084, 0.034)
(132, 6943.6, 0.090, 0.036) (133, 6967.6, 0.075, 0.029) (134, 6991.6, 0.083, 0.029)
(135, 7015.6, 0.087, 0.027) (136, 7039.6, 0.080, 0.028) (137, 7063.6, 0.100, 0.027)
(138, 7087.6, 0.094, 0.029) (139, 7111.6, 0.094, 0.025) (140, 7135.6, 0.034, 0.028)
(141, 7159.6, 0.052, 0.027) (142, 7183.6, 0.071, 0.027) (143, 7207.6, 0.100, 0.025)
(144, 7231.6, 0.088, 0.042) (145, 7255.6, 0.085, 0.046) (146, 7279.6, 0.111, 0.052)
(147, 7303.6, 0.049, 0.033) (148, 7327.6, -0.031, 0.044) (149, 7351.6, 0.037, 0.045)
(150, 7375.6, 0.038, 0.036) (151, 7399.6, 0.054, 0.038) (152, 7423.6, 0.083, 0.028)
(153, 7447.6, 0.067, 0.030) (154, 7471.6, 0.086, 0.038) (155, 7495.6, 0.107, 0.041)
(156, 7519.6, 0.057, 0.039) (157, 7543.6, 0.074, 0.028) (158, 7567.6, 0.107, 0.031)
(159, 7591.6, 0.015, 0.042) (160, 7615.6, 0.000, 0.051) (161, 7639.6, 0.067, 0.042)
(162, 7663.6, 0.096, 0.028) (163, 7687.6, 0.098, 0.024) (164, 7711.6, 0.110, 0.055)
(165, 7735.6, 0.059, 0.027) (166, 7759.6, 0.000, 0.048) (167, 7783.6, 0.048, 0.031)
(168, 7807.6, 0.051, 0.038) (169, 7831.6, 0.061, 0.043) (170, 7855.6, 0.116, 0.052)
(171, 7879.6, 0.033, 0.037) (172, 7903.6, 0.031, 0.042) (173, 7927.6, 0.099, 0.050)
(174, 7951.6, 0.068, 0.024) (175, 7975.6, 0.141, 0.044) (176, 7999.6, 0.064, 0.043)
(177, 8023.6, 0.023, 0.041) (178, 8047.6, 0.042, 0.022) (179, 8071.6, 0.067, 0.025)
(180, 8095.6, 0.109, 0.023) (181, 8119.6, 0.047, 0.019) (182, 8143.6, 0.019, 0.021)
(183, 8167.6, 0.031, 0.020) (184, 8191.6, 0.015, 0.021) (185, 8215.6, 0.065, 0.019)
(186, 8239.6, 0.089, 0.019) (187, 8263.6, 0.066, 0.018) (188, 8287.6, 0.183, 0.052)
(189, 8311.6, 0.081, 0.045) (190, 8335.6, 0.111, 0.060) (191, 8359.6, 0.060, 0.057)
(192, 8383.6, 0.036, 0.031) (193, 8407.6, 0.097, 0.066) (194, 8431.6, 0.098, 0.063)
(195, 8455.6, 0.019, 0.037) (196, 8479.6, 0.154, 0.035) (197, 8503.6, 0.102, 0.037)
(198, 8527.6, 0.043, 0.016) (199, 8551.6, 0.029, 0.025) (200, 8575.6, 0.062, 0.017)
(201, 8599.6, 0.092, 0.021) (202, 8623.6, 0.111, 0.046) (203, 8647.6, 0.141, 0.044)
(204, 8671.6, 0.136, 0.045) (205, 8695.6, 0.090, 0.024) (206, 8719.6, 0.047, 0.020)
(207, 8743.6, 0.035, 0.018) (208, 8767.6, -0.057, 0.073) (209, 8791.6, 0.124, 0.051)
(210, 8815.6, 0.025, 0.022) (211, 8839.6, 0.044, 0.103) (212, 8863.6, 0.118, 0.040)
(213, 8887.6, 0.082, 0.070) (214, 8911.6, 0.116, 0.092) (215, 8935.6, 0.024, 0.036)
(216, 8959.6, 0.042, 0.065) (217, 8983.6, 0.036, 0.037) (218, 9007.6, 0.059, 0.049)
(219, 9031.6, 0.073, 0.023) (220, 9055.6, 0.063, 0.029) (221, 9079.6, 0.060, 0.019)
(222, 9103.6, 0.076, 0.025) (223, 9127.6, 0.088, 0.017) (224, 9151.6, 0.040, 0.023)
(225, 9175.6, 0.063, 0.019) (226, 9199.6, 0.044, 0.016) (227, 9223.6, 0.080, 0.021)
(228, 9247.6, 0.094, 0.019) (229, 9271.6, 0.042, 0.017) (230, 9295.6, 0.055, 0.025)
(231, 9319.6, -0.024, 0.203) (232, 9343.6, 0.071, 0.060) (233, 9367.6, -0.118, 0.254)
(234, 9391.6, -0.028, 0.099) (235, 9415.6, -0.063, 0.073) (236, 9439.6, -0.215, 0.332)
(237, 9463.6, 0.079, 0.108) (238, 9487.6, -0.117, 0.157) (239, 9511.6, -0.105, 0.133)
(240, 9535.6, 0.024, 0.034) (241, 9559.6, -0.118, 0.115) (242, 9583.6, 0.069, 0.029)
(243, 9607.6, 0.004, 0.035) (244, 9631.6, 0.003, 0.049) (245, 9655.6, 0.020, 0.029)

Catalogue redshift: 0.577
